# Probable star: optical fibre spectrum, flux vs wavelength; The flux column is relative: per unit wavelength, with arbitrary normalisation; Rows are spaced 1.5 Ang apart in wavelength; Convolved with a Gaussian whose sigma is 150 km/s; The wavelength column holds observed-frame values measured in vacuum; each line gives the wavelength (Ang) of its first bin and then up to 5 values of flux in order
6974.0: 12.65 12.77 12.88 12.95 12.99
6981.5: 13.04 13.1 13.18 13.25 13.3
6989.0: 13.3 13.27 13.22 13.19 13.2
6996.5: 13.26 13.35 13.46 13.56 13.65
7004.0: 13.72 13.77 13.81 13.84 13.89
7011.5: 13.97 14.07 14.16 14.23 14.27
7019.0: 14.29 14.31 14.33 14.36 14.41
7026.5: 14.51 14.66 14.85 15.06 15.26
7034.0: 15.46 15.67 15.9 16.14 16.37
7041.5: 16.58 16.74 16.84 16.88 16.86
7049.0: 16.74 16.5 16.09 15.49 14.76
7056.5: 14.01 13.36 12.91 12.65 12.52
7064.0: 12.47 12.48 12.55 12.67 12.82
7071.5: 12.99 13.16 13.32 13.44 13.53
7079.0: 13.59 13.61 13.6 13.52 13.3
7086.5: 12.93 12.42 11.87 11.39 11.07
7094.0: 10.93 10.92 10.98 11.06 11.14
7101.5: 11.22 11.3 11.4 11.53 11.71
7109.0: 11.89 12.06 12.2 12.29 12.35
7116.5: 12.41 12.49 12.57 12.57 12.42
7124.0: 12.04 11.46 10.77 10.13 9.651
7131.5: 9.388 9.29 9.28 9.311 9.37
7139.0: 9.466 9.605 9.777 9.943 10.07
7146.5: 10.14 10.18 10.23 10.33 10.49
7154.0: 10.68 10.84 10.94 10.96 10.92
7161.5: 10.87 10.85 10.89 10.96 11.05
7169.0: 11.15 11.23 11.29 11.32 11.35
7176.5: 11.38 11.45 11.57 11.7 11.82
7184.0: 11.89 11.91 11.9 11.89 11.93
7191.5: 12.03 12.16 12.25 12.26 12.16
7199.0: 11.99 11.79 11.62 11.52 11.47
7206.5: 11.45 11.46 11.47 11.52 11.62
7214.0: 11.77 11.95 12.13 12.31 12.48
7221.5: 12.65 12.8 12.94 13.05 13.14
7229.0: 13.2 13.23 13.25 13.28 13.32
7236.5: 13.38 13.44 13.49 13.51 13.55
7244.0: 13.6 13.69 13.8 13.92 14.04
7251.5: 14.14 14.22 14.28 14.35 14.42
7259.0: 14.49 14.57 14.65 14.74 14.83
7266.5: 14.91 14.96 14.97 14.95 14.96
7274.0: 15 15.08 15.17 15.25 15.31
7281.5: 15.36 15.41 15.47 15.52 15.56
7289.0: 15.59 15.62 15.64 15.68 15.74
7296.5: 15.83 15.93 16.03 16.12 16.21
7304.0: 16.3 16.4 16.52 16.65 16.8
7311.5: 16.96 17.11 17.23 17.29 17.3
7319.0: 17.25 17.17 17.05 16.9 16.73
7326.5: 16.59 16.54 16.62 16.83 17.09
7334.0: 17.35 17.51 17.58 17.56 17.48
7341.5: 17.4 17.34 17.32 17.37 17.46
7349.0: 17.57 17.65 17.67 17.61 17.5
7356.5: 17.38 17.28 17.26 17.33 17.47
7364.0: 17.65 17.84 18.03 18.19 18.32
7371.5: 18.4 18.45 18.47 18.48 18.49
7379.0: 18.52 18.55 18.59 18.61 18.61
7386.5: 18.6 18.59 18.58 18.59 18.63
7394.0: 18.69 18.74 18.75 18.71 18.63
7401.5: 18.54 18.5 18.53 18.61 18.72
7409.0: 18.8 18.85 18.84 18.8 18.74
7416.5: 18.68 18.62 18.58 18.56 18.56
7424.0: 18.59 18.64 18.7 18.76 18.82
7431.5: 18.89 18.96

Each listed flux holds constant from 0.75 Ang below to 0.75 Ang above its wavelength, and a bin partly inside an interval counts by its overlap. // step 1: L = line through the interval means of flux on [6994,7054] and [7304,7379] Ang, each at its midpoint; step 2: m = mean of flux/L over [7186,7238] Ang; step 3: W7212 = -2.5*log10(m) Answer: 0.311 mag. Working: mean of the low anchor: 14.9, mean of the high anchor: 17.4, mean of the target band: 12.3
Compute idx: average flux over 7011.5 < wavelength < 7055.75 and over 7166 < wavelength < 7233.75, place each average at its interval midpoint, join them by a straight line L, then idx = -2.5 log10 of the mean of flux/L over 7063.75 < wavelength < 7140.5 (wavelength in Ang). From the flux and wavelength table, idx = 0.19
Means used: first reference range 15.3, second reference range 12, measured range 11.8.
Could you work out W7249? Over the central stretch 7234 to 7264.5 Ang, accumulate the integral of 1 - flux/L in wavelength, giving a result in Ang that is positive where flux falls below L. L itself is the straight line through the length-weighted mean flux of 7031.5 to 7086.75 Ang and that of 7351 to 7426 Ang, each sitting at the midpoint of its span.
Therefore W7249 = 5.0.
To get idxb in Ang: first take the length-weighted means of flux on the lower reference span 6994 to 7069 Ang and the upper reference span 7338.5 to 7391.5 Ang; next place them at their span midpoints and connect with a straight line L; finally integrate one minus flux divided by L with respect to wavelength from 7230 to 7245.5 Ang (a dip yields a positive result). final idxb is 3.0 Ang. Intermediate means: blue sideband 14.5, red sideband 18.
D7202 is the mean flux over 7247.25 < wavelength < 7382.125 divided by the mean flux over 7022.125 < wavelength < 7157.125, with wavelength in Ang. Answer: 1.3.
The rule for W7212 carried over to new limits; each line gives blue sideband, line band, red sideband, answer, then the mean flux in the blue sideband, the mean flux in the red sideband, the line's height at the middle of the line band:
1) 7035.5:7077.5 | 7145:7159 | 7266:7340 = 0.40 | 14.6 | 16.2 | 15.2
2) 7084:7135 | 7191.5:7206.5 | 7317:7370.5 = 0.16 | 11.5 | 17.4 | 13.7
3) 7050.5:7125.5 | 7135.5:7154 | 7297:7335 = 0.34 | 12.6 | 16.8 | 13.6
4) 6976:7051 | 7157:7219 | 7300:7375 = 0.35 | 14.4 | 17.3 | 15.9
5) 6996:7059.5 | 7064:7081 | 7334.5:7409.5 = 0.17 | 14.8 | 18.1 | 15.3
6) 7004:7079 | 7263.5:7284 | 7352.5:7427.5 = 0.14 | 14.5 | 18.4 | 17.1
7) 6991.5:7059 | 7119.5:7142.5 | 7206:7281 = 0.34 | 14.7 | 13.6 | 14.2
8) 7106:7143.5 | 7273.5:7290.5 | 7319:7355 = 0.02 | 11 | 17.2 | 15.6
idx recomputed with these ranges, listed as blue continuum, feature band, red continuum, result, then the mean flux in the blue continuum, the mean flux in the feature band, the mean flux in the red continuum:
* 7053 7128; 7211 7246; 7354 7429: 0.18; 12.4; 12.9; 18.4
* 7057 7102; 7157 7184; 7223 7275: 0.18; 12.5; 11.2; 14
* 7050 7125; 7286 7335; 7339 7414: 0.03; 12.6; 16.5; 18.2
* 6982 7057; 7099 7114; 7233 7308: 0.25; 14.6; 11.7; 14.9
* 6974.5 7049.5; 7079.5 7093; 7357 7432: 0.19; 14.3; 12.7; 18.5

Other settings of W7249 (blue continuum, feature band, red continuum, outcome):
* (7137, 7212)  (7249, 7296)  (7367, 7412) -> -1.5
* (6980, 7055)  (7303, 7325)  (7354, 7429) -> 0.9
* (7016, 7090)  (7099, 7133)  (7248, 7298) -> 7.0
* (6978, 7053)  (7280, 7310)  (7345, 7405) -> 2.5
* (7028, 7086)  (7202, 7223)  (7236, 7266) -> 3.4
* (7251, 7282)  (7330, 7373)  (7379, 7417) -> -0.7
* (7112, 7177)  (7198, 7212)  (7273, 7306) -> 1.3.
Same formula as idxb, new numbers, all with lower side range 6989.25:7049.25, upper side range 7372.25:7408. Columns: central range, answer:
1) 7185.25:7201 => 4.3 Ang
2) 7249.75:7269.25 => 3.0 Ang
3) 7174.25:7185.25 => 3.2 Ang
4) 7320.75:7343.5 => 1.1 Ang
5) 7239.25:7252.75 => 2.6 Ang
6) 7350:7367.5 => 0.7 Ang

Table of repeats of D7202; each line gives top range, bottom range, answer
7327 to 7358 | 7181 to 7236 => 1.42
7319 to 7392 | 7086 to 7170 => 1.61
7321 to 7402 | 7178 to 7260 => 1.41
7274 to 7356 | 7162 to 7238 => 1.38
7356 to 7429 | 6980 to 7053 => 1.27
